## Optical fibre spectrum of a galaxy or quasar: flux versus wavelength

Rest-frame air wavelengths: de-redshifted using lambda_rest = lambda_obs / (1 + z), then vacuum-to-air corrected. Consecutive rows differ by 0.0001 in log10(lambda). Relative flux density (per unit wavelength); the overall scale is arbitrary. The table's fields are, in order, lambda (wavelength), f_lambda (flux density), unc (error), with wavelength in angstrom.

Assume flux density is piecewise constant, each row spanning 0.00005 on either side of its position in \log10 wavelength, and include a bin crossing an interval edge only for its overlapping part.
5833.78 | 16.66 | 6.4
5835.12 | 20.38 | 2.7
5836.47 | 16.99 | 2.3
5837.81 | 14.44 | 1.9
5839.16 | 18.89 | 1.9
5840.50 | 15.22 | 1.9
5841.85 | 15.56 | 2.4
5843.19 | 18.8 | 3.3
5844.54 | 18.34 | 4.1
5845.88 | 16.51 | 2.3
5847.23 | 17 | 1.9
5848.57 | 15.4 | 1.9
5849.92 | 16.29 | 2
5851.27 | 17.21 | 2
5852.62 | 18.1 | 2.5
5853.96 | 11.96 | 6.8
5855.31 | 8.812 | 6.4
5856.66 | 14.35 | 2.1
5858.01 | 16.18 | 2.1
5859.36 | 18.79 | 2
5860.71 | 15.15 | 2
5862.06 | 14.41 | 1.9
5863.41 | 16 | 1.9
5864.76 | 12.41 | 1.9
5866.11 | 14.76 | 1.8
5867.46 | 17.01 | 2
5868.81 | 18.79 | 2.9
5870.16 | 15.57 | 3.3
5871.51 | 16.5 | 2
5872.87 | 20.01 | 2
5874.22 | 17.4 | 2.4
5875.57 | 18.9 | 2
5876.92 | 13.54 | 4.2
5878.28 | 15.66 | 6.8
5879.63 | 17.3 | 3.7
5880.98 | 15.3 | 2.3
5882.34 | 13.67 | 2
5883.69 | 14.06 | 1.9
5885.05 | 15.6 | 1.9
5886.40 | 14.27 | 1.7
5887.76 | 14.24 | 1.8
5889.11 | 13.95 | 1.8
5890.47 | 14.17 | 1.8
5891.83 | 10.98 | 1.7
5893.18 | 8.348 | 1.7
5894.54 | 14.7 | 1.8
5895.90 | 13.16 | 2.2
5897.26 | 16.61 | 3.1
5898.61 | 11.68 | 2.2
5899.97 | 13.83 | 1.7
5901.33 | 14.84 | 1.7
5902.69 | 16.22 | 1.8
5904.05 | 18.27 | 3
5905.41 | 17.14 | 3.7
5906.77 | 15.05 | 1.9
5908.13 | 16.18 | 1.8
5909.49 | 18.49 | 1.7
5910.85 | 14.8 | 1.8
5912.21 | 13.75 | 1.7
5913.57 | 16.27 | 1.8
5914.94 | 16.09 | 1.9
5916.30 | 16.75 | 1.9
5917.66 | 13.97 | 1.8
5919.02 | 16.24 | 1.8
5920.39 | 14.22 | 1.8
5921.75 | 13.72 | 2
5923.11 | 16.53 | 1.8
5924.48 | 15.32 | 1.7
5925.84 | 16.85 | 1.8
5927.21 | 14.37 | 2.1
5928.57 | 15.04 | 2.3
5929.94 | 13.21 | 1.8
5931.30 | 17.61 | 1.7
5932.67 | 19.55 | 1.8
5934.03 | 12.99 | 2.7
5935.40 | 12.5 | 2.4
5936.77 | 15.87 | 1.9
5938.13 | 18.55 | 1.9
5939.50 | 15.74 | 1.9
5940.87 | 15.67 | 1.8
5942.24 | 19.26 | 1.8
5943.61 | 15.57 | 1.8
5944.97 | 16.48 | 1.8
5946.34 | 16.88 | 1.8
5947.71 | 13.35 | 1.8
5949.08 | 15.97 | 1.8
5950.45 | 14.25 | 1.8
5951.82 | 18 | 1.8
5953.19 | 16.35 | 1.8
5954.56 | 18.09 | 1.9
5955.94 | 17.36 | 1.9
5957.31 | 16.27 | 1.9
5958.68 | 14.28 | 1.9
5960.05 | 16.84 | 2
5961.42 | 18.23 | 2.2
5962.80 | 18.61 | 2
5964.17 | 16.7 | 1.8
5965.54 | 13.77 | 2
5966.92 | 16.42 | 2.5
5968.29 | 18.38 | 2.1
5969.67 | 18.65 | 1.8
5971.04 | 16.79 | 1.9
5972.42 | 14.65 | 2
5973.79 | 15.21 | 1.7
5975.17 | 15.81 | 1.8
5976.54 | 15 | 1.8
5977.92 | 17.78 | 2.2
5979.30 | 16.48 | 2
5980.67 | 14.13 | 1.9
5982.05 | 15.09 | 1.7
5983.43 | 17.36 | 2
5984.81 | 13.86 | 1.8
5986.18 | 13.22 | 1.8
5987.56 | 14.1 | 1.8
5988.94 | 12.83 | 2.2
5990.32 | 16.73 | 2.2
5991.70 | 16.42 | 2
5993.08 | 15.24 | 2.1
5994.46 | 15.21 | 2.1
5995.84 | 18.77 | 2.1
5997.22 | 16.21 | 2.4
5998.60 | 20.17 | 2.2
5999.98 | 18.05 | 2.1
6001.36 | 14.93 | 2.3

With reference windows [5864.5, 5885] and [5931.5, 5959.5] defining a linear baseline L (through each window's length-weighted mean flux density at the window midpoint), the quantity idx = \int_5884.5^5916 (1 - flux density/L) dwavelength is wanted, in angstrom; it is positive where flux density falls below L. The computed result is 2.7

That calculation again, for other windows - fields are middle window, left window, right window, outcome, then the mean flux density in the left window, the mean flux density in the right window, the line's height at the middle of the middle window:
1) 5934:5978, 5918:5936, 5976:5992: -3.04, 15.2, 15.2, 15.2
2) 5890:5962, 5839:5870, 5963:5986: 1.92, 15.9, 16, 15.9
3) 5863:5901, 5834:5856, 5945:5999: 3.00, 16.3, 16.1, 16.2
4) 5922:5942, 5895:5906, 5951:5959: 0.47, 15.2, 16.8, 16.1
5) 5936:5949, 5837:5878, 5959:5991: -0.30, 16.1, 15.9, 16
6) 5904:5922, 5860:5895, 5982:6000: -0.45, 15.1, 15.9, 15.4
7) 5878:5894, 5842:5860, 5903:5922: 1.98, 16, 15.8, 15.9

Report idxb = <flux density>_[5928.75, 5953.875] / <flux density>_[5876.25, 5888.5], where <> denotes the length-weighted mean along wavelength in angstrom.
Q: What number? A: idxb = 1.1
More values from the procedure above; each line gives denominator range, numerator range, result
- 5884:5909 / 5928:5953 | 1.10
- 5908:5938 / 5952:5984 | 1.06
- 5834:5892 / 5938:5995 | 1.01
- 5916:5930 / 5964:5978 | 1.07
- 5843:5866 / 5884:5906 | 0.92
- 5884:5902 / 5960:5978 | 1.22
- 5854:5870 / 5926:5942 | 1.04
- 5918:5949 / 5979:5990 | 0.93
